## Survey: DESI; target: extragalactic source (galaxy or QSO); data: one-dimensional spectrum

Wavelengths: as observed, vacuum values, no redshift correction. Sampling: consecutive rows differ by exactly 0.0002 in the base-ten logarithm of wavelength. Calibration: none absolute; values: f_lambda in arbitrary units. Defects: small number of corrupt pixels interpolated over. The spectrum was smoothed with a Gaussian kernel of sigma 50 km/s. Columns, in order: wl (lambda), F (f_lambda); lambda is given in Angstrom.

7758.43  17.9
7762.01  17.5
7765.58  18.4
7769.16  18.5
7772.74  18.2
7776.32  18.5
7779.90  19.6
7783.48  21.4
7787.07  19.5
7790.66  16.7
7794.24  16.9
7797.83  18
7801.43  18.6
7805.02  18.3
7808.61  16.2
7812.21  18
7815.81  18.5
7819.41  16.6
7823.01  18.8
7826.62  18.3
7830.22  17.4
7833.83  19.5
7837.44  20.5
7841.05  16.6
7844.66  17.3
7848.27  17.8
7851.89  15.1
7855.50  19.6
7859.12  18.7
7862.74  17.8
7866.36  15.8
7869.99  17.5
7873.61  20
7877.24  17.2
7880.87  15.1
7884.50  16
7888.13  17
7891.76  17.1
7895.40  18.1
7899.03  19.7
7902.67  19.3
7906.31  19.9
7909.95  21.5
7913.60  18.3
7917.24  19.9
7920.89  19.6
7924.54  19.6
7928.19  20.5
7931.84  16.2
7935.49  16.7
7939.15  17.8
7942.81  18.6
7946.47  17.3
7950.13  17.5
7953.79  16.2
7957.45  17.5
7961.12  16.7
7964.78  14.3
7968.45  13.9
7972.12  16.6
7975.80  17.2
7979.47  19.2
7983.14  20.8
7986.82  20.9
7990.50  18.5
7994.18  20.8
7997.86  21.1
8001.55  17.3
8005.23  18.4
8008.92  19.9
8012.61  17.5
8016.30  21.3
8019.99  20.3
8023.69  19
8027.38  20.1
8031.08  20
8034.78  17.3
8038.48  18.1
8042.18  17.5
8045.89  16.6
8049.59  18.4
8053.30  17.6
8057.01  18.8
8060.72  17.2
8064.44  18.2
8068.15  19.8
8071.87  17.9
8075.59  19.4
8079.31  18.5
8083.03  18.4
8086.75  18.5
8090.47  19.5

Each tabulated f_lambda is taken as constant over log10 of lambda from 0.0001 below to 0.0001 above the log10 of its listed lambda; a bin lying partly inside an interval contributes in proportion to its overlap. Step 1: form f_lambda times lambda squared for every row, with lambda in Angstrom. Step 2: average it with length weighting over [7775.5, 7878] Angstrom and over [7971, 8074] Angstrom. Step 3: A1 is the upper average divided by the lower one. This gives 1.1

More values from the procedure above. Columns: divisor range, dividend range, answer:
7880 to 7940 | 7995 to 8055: 1.05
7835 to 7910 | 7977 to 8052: 1.11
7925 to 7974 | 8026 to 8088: 1.11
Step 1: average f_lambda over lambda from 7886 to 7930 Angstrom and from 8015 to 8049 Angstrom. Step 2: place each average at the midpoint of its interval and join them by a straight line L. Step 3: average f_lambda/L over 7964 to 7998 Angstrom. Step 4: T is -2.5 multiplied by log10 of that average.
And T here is 0.04 mag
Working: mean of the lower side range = 19.2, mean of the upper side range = 18.9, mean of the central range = 18.3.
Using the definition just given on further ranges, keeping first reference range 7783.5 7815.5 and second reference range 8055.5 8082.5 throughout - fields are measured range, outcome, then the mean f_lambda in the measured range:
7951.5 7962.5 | 0.091 mag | 16.8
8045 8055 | 0.052 mag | 17.6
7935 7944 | 0.031 mag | 17.8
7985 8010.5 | -0.066 mag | 19.6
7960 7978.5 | 0.157 mag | 15.9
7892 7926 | -0.070 mag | 19.4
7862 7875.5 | 0.023 mag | 17.8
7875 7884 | 0.117 mag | 16.3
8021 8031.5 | -0.072 mag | 19.7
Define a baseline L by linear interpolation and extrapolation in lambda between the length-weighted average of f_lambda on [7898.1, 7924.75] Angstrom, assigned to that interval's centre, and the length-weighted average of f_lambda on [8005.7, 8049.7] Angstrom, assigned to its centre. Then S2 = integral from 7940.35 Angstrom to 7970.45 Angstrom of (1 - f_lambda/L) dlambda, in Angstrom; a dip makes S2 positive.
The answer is 4.45 Angstrom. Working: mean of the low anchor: 19.7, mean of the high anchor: 18.8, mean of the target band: 16.5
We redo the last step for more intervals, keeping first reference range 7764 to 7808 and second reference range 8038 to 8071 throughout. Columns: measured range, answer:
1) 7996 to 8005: -0.5 Angstrom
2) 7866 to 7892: 1.9 Angstrom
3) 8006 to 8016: -0.5 Angstrom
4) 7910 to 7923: -0.9 Angstrom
